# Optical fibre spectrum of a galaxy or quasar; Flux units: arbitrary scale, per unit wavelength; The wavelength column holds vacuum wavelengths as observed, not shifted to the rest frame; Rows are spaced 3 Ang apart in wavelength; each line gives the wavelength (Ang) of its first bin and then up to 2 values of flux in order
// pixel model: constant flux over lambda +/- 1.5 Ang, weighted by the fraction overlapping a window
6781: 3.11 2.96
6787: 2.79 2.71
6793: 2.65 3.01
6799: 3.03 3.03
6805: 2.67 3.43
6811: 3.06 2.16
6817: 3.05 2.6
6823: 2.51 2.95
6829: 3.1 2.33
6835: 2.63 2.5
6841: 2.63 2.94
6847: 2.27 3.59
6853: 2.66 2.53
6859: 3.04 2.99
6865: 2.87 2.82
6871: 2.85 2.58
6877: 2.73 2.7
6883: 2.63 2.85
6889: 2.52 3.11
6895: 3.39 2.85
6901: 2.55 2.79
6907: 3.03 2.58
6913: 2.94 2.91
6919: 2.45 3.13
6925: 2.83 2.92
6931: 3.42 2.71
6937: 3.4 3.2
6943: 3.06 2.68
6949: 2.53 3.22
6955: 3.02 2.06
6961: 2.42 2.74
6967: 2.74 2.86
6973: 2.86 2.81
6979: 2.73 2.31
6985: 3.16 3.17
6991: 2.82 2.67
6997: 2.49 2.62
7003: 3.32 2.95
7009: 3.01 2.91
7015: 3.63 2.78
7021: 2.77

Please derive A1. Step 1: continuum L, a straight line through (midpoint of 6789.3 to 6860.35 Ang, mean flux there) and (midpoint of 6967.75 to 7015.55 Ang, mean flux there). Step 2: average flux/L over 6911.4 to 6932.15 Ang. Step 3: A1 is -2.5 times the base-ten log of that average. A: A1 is -0.03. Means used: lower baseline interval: 2.8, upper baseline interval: 2.88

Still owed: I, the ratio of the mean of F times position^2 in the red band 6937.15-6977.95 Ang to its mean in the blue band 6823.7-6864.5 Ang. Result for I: 1.04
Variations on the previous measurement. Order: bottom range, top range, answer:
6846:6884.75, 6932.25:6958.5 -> 1.07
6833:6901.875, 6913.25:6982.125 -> 1.04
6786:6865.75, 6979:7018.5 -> 1.09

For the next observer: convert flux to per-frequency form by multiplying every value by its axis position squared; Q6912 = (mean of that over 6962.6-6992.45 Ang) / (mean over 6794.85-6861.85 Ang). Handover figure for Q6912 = 1.05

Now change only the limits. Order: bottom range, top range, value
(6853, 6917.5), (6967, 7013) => 1.04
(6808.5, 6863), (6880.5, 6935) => 1.06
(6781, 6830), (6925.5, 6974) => 1.04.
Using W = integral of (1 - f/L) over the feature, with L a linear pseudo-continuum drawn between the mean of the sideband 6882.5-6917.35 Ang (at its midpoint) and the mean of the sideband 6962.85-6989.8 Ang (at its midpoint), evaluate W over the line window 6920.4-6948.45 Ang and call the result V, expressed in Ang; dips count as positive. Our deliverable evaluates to -1.8 Ang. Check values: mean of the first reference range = 2.85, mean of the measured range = 3.02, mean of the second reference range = 2.82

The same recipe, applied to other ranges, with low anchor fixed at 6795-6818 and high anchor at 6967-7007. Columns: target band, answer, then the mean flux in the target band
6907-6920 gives 0.4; 2.77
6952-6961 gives 0.7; 2.63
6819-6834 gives 1.1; 2.7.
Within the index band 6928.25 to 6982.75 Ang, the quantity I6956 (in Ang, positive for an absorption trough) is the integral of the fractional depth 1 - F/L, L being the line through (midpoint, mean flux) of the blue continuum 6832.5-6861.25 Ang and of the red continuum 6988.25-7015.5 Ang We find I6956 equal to 0.71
